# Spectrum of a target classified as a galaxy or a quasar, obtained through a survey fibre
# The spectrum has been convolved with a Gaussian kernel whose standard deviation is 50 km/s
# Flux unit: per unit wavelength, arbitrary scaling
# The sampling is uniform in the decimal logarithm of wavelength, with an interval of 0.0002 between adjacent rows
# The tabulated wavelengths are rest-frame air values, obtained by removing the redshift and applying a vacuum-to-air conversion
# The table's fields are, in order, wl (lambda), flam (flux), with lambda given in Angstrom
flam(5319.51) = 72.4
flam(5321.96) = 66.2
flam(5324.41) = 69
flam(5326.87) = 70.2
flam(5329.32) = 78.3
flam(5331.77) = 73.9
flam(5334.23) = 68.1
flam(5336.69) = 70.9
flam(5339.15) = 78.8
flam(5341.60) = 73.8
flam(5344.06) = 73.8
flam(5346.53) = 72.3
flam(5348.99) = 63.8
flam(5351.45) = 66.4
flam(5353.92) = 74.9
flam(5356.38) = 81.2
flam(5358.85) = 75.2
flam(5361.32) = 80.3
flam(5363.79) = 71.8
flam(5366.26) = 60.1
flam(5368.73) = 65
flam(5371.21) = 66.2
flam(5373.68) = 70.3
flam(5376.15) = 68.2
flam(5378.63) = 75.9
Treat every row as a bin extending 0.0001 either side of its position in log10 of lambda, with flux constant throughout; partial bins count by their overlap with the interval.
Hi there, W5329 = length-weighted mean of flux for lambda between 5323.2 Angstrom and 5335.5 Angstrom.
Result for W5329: 71.9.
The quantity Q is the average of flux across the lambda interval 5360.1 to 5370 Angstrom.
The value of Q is 69.2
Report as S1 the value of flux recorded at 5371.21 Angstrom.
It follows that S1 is 66.2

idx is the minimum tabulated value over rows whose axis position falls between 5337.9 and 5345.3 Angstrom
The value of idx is 73.8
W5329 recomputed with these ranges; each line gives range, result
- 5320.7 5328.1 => 68.5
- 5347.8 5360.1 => 72.3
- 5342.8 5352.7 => 69.1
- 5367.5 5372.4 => 65.5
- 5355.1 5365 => 77.1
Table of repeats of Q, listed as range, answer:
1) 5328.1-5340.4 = 74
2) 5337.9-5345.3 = 75.4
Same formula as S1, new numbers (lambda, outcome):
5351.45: 66.4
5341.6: 73.8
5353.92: 74.9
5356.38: 81.2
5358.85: 75.2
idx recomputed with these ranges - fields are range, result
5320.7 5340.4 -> 66.2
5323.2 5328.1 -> 69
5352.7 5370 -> 60.1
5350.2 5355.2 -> 66.4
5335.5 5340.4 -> 70.9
